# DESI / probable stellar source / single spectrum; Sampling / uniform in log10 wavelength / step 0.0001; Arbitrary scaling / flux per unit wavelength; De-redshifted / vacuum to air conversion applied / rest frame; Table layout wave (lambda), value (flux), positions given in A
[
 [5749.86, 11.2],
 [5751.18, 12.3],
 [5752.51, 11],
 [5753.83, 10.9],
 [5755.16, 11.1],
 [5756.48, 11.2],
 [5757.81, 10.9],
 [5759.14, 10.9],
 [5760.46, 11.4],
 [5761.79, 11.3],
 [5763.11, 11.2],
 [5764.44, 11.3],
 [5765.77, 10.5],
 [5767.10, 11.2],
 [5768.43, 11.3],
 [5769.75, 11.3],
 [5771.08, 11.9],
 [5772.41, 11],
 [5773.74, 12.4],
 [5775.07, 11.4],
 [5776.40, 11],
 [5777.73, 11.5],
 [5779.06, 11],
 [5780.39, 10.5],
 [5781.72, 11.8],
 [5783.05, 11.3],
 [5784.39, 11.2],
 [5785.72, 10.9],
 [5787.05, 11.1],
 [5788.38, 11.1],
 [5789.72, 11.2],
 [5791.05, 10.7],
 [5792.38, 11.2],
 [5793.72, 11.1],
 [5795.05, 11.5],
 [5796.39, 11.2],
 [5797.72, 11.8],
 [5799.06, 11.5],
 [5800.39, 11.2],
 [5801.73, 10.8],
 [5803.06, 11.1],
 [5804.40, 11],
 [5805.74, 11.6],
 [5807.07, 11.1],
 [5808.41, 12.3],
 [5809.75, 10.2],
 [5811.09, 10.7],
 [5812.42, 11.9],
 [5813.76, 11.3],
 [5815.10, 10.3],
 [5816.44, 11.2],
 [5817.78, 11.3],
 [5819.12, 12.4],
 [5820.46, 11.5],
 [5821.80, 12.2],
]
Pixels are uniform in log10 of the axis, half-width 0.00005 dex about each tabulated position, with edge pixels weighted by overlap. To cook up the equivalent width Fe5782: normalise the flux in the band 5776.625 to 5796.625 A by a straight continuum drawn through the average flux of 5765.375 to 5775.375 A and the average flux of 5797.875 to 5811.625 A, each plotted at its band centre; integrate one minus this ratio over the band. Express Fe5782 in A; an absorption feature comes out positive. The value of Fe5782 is 0.25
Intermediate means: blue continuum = 11.4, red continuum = 11.2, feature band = 11.1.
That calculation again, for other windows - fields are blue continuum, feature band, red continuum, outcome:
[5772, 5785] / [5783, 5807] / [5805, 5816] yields 0.11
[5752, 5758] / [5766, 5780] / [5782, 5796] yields -0.33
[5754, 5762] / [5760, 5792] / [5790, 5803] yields -0.20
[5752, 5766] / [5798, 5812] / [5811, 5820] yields 0.15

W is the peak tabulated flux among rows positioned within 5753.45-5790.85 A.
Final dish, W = 12.4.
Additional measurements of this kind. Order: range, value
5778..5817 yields 12.3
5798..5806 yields 11.6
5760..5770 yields 11.4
